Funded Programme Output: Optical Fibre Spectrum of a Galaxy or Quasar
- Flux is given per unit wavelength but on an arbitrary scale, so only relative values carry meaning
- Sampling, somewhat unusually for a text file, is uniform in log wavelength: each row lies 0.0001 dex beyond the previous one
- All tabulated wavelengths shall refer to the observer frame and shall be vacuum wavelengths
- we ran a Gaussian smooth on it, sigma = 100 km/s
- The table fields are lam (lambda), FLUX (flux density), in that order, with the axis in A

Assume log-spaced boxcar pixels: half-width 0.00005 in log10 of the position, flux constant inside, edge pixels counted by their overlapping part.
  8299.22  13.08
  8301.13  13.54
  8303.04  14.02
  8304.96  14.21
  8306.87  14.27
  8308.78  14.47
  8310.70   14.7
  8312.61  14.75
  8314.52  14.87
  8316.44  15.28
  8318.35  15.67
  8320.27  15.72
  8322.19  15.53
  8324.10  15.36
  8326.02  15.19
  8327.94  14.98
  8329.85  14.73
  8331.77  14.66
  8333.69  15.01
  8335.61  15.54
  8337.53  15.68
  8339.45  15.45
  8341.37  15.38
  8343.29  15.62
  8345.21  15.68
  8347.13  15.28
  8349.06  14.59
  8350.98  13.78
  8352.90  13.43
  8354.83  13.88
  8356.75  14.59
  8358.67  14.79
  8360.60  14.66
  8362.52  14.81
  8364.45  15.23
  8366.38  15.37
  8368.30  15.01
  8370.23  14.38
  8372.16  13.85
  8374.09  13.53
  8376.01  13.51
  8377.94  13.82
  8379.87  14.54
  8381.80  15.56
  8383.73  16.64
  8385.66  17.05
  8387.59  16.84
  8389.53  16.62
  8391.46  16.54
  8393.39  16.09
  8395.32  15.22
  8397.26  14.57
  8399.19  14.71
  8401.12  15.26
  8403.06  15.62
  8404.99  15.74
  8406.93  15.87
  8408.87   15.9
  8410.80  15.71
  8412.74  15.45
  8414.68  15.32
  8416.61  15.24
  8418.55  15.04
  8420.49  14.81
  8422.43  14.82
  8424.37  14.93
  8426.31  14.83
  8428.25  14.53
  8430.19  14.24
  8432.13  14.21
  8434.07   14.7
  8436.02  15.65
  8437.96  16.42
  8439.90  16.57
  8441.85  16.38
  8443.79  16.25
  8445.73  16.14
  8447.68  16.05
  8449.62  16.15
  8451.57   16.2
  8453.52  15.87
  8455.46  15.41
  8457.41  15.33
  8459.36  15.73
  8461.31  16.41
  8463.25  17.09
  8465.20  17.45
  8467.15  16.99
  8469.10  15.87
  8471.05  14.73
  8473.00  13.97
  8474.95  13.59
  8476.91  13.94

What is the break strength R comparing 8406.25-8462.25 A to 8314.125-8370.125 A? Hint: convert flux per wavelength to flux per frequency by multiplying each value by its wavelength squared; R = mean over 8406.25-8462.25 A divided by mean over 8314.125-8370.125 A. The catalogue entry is 1.1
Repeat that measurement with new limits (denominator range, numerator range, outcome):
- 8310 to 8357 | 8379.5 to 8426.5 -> 1.05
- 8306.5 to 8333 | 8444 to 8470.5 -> 1.11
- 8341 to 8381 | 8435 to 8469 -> 1.14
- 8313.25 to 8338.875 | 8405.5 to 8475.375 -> 1.05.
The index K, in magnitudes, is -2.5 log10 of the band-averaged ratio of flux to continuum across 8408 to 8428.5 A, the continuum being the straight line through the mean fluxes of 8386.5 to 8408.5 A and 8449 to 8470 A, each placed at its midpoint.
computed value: 0.05 mag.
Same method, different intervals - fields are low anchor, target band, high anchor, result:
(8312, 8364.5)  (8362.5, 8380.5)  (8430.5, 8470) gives 0.07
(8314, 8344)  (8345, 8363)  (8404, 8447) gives 0.06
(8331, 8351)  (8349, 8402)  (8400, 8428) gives 0.02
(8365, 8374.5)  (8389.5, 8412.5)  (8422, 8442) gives -0.06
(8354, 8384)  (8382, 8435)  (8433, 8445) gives 0.00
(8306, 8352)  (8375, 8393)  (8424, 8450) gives -0.03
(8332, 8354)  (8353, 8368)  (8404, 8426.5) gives 0.03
